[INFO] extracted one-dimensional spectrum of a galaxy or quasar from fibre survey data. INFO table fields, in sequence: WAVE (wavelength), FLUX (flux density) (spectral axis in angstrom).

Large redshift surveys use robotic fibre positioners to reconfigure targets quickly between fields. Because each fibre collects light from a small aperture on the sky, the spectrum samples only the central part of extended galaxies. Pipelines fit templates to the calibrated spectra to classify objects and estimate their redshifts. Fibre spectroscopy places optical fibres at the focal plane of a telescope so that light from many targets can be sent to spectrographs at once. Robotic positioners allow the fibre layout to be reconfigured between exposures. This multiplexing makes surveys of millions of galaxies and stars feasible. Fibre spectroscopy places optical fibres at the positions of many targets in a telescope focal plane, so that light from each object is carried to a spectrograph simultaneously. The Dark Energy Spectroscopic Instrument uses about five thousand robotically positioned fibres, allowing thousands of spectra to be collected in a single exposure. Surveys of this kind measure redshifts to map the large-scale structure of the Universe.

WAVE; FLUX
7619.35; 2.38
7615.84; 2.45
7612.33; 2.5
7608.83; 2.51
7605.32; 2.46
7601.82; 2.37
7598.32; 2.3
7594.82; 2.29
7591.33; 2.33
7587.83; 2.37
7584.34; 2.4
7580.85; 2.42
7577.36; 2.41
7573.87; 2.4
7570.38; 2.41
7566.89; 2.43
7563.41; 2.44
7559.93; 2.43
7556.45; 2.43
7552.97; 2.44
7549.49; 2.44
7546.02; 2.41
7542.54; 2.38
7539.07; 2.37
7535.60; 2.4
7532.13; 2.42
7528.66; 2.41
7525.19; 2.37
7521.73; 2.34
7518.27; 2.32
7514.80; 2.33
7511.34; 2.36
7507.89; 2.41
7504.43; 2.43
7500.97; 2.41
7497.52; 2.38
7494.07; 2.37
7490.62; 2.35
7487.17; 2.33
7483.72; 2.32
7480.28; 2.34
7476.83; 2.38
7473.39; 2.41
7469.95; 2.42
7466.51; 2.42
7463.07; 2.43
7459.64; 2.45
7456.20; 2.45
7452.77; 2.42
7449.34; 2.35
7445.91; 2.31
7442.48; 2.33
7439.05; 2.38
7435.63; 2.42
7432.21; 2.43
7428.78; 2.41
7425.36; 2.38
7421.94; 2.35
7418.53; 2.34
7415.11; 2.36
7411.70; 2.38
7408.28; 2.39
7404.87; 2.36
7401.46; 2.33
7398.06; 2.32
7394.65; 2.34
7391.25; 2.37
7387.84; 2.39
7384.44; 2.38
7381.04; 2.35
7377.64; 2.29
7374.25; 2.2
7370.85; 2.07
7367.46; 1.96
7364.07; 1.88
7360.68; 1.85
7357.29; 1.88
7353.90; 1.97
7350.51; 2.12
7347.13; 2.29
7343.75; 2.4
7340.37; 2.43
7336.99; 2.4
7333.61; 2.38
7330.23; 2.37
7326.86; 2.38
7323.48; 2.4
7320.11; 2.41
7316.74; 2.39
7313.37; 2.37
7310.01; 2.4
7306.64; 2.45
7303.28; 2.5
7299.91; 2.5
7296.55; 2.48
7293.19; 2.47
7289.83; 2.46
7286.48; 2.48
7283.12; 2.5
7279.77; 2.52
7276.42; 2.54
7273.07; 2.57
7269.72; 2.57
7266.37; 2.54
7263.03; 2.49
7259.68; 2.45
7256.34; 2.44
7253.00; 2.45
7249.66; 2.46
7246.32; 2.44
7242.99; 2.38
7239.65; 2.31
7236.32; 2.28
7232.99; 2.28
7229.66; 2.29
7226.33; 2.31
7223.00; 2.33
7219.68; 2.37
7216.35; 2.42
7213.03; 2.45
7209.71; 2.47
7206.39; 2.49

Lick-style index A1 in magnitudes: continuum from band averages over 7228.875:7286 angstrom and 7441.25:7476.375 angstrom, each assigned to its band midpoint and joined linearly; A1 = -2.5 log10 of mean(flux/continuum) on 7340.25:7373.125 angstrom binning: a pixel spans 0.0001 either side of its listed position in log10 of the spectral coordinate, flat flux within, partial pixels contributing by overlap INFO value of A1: 0.17 mag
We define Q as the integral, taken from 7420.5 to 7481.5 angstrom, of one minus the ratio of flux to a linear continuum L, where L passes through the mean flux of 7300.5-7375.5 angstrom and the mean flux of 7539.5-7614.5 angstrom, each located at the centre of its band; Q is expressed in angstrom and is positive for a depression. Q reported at -1.8 angstrom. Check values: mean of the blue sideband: 2.25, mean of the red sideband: 2.41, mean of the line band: 2.39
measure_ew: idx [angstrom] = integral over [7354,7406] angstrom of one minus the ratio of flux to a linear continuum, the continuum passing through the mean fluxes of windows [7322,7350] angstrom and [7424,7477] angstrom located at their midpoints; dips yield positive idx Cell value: 4.20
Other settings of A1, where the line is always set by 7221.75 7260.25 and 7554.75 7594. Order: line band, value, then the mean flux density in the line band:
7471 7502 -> 0.013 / 2.37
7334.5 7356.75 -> 0.059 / 2.25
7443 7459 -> 0.003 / 2.38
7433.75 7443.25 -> 0.002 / 2.38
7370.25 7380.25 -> 0.079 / 2.21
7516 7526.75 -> 0.026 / 2.34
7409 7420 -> 0.011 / 2.36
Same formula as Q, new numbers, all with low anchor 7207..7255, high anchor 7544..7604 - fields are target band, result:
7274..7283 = -0.56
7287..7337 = -0.93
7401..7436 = 0.15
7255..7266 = -0.42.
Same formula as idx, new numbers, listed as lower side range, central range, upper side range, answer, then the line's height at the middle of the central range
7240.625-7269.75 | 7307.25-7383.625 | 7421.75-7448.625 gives 5.6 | 2.42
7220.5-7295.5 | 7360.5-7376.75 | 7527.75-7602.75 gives 2.7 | 2.42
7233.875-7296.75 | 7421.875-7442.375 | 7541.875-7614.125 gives 0.3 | 2.43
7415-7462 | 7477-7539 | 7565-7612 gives 0.5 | 2.39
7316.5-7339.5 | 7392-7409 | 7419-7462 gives 0.3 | 2.39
